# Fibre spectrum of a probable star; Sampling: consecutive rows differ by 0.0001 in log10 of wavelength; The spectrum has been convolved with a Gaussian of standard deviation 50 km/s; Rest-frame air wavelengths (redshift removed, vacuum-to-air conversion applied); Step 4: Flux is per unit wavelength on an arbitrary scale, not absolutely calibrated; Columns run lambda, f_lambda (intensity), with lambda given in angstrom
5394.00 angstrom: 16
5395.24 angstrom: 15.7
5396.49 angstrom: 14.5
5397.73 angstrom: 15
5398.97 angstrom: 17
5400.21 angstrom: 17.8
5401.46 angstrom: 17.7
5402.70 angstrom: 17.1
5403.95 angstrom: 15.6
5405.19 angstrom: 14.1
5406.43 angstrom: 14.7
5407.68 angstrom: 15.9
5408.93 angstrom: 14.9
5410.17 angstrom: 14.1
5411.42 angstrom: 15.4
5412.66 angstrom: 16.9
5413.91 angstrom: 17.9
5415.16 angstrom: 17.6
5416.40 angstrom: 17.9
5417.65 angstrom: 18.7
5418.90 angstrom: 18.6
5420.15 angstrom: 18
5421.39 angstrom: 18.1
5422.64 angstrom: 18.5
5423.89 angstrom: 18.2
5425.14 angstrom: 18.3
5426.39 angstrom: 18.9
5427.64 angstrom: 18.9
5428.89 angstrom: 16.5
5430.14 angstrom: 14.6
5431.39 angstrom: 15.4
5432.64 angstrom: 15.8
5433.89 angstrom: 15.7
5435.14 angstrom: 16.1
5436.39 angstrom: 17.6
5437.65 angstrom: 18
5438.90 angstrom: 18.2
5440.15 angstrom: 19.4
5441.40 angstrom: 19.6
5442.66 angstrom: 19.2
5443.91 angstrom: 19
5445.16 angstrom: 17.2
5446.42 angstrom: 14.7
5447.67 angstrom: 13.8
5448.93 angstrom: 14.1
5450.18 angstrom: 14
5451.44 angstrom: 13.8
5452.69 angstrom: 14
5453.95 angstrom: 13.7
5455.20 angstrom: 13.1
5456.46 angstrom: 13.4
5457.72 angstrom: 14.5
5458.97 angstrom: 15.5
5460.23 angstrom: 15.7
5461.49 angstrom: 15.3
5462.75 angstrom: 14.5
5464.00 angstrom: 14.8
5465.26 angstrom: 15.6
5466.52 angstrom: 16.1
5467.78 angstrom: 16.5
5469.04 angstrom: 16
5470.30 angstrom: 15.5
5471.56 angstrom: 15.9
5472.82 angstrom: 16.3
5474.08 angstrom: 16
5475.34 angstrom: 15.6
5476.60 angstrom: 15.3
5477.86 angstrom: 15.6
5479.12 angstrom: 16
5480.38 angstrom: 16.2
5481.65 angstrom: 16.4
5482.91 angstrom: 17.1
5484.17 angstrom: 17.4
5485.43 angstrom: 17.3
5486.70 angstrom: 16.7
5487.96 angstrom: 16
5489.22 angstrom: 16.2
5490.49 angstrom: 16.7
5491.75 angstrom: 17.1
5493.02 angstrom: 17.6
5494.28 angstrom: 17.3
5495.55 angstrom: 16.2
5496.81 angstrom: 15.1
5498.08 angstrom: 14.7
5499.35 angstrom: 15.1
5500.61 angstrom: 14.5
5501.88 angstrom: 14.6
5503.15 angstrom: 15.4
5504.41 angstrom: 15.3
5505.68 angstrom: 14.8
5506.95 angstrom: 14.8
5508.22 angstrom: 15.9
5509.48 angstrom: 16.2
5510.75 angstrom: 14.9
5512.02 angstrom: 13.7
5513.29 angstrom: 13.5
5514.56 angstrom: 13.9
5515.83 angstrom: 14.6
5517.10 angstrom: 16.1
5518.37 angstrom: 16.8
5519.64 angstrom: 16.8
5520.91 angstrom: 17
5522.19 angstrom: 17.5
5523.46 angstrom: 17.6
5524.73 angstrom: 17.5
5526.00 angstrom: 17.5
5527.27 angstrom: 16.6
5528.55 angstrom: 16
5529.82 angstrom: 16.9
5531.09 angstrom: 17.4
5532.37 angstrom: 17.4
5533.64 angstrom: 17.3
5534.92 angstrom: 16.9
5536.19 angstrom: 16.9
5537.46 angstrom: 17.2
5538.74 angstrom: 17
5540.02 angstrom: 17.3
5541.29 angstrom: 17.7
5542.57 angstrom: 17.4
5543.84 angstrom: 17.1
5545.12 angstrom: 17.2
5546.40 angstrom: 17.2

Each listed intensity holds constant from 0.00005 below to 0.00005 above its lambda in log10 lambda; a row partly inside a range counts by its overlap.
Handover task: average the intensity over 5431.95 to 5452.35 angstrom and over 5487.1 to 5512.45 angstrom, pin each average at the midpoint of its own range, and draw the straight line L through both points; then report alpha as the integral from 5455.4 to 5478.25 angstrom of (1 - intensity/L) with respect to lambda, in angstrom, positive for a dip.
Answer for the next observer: 1.1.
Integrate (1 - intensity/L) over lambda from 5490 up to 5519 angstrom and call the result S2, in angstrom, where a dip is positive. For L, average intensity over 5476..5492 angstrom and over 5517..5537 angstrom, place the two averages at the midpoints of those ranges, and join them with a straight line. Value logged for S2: 2.3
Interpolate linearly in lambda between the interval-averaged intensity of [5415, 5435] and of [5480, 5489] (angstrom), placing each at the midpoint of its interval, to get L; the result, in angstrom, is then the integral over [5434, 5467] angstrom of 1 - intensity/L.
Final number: 2.6 angstrom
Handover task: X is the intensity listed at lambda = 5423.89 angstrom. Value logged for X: 18.2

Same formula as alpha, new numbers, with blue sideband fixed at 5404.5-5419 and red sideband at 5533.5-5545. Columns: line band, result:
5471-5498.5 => 0.8 angstrom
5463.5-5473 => 0.5 angstrom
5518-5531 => 0.0 angstrom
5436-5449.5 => -0.7 angstrom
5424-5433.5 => -0.3 angstrom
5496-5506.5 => 1.2 angstrom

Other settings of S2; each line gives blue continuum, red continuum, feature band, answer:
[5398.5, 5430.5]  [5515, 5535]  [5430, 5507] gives 4.8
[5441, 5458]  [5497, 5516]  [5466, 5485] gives -1.4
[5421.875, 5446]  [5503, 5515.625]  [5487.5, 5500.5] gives -0.6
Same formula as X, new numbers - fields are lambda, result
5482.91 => 17.1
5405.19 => 14.1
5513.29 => 13.5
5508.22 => 15.9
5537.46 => 17.2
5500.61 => 14.5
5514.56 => 13.9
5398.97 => 17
